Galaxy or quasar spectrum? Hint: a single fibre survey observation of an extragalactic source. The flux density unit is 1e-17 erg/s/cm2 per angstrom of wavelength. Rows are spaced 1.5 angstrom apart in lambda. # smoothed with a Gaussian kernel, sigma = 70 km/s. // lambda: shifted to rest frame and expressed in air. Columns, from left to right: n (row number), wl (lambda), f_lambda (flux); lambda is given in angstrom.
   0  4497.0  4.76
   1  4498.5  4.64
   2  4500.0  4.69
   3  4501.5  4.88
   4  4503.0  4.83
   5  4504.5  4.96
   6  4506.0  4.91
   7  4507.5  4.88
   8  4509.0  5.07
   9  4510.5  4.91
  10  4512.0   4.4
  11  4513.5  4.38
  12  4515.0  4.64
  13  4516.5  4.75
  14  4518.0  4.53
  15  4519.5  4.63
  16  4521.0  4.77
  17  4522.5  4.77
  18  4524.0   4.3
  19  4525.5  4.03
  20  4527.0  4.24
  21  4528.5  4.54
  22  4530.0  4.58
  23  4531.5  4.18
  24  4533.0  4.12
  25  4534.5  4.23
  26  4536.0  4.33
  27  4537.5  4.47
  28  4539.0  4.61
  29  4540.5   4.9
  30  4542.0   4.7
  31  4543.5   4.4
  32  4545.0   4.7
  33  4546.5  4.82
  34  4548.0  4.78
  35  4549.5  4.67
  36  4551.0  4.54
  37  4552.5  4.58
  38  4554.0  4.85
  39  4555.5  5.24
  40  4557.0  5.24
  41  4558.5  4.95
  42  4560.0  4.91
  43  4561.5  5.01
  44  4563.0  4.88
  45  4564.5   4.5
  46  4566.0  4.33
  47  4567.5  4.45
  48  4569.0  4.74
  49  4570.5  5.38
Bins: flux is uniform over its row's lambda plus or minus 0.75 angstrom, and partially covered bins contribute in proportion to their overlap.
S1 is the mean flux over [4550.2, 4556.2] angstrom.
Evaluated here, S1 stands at 4.8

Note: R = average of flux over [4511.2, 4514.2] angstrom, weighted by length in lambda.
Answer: 4.4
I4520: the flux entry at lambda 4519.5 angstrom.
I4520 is 4.63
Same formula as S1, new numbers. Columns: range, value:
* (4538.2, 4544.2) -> 4.65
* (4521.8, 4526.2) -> 4.37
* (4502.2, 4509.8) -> 4.93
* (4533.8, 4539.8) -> 4.42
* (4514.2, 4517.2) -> 4.69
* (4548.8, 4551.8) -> 4.6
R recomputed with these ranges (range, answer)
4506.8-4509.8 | 4.98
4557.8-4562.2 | 4.96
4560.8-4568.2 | 4.63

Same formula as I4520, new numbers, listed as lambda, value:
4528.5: 4.54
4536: 4.33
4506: 4.91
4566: 4.33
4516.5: 4.75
